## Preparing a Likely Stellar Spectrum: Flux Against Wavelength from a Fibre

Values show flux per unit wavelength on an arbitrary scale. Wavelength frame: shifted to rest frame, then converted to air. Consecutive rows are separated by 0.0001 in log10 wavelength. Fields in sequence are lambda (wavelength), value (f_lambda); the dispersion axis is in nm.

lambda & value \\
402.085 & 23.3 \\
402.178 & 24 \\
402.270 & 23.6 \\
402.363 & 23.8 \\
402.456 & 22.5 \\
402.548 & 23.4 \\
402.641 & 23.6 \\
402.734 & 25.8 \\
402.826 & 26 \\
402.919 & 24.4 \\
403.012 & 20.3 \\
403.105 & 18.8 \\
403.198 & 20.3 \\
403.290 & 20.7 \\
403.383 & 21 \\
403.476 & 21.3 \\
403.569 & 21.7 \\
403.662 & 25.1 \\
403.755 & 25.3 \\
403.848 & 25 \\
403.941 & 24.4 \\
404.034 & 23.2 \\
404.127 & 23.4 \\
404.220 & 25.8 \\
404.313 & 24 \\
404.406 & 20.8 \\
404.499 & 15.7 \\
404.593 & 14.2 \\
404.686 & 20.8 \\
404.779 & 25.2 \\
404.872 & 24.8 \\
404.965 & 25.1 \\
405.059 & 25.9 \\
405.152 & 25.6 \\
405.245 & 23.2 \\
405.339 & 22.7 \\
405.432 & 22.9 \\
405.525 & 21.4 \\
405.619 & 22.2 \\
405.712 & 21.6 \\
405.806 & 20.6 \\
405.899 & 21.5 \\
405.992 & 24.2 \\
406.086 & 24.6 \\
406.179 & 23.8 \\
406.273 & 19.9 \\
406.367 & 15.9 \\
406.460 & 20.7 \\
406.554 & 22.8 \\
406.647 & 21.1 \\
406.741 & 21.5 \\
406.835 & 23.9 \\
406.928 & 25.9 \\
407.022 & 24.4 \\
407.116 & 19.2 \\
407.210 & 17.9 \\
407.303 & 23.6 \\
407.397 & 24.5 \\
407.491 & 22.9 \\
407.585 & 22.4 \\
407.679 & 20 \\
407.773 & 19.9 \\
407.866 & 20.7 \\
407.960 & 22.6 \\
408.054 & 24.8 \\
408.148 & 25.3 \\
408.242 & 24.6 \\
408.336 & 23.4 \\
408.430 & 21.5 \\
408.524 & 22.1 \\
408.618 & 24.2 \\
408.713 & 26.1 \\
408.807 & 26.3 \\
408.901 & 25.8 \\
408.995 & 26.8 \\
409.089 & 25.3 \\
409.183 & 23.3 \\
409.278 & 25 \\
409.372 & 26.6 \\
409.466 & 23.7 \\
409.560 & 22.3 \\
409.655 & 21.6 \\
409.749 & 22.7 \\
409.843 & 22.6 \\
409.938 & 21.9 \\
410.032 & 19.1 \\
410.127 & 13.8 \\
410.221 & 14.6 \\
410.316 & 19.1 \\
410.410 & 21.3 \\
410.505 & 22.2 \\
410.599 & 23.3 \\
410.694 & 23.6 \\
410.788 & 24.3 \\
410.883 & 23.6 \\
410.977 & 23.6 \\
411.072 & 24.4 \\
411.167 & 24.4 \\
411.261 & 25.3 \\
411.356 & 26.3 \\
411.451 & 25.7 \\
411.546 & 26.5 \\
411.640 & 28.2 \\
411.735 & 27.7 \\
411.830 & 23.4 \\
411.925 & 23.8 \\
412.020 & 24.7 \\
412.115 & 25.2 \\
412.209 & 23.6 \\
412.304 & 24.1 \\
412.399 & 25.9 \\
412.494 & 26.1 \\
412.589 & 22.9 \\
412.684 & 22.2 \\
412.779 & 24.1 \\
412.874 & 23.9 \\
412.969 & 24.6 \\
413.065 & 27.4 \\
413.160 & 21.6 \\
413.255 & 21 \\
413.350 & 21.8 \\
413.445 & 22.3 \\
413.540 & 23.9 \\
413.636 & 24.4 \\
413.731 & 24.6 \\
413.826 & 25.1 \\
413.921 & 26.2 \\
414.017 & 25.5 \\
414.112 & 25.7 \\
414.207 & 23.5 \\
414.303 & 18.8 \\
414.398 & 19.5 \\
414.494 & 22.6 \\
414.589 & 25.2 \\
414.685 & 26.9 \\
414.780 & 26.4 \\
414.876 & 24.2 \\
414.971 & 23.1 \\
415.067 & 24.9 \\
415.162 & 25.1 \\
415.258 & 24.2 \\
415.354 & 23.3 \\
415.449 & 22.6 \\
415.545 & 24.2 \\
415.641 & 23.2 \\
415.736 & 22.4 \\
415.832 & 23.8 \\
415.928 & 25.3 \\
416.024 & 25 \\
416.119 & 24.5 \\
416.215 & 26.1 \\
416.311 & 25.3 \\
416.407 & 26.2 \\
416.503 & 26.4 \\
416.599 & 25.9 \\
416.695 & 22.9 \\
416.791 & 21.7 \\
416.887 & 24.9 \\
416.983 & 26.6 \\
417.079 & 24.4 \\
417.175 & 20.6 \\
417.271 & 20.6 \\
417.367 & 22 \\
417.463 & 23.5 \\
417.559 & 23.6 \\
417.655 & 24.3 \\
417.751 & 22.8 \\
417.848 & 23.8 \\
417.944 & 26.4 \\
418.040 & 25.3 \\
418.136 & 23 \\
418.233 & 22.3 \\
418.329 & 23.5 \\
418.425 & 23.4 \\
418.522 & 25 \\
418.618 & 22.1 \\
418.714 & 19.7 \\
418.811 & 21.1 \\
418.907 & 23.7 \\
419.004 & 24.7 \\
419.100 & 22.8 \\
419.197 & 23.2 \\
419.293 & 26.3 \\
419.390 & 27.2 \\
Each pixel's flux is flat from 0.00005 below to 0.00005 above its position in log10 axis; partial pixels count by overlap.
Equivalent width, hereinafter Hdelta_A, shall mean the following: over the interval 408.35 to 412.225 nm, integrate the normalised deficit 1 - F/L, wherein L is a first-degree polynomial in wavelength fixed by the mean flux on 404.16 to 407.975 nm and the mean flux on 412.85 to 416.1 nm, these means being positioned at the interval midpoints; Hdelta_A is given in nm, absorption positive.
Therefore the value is -0.09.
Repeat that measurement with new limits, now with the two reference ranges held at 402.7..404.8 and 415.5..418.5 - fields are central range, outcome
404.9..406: -0.03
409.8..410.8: 0.12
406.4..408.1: 0.05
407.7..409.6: -0.09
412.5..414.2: -0.03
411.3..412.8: -0.11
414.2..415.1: 0.01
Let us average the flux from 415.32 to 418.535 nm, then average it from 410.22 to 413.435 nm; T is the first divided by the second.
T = 1.0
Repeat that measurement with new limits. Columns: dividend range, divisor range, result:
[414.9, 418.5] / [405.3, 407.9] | 1.10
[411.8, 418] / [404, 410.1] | 1.06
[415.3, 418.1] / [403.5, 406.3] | 1.05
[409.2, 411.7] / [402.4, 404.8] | 1.02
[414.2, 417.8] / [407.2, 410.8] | 1.05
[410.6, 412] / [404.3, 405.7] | 1.12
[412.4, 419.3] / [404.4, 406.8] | 1.09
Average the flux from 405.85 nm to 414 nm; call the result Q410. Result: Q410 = 23.3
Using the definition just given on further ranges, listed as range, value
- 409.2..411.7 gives 22.9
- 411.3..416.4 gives 24.3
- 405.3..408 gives 21.9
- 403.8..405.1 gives 22.7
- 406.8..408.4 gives 22.7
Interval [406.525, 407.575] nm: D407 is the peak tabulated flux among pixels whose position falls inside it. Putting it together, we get 25.9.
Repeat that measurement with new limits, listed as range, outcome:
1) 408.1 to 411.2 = 26.8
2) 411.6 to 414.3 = 28.2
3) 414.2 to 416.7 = 26.9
